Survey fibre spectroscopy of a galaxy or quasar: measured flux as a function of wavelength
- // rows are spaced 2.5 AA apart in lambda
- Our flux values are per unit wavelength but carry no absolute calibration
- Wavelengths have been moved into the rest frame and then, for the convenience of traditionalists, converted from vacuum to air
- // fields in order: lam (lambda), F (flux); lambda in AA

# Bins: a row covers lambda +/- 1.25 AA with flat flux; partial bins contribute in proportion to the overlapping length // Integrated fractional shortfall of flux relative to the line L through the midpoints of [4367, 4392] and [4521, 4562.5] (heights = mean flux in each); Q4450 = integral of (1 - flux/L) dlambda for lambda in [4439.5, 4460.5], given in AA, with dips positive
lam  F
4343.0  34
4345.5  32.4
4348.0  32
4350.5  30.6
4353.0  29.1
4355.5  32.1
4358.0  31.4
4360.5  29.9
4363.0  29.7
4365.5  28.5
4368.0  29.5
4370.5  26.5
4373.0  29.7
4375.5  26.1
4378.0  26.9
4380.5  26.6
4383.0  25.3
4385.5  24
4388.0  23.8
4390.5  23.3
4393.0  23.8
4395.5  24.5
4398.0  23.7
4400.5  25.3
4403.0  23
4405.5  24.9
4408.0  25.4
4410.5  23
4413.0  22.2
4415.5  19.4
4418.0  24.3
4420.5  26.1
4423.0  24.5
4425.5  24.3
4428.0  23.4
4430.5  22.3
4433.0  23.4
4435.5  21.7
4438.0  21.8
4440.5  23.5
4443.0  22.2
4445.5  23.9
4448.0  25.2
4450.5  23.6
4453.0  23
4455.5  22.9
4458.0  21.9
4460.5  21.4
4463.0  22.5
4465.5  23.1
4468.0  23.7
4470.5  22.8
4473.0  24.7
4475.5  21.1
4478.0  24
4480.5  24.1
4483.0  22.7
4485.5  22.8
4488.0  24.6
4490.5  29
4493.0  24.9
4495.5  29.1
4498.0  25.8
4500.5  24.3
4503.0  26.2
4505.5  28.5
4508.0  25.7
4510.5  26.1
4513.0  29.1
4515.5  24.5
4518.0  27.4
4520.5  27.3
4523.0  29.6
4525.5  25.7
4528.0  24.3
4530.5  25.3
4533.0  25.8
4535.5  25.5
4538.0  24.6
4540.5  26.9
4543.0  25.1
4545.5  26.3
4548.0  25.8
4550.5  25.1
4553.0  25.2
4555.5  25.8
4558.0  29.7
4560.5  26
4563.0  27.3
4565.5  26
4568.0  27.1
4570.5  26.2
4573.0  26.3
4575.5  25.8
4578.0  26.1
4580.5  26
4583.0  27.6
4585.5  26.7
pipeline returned 2.4 AA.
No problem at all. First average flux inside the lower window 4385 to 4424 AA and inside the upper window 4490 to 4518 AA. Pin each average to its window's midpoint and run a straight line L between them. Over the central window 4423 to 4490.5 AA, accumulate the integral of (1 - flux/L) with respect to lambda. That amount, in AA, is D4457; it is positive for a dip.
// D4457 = 5.5 AA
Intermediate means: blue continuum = 23.8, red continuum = 26.6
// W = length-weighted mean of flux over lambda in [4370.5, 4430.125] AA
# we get 24.5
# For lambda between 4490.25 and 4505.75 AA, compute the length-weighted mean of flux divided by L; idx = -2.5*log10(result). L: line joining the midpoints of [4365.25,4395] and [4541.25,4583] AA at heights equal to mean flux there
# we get -0.02 mag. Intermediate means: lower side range 26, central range 26.6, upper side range 26.3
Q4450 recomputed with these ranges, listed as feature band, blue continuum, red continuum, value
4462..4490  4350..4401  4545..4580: 3.4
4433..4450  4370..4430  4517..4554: 1.3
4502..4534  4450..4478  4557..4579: -2.3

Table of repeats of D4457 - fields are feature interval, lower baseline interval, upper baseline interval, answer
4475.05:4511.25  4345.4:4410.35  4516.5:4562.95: 1.52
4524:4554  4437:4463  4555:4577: 0.38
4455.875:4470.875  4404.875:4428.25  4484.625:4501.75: 1.47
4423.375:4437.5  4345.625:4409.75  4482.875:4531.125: 1.95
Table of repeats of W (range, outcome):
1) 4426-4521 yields 24.3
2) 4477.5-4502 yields 25.2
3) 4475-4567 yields 25.9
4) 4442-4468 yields 23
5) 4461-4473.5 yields 23.2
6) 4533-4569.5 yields 26.2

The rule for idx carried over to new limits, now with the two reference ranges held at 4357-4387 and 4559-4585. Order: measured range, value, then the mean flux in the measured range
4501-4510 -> 0.02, 26.5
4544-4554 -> 0.04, 25.6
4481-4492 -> 0.10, 24.7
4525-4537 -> 0.06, 25.3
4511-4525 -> -0.02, 27.4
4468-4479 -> 0.17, 23.2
